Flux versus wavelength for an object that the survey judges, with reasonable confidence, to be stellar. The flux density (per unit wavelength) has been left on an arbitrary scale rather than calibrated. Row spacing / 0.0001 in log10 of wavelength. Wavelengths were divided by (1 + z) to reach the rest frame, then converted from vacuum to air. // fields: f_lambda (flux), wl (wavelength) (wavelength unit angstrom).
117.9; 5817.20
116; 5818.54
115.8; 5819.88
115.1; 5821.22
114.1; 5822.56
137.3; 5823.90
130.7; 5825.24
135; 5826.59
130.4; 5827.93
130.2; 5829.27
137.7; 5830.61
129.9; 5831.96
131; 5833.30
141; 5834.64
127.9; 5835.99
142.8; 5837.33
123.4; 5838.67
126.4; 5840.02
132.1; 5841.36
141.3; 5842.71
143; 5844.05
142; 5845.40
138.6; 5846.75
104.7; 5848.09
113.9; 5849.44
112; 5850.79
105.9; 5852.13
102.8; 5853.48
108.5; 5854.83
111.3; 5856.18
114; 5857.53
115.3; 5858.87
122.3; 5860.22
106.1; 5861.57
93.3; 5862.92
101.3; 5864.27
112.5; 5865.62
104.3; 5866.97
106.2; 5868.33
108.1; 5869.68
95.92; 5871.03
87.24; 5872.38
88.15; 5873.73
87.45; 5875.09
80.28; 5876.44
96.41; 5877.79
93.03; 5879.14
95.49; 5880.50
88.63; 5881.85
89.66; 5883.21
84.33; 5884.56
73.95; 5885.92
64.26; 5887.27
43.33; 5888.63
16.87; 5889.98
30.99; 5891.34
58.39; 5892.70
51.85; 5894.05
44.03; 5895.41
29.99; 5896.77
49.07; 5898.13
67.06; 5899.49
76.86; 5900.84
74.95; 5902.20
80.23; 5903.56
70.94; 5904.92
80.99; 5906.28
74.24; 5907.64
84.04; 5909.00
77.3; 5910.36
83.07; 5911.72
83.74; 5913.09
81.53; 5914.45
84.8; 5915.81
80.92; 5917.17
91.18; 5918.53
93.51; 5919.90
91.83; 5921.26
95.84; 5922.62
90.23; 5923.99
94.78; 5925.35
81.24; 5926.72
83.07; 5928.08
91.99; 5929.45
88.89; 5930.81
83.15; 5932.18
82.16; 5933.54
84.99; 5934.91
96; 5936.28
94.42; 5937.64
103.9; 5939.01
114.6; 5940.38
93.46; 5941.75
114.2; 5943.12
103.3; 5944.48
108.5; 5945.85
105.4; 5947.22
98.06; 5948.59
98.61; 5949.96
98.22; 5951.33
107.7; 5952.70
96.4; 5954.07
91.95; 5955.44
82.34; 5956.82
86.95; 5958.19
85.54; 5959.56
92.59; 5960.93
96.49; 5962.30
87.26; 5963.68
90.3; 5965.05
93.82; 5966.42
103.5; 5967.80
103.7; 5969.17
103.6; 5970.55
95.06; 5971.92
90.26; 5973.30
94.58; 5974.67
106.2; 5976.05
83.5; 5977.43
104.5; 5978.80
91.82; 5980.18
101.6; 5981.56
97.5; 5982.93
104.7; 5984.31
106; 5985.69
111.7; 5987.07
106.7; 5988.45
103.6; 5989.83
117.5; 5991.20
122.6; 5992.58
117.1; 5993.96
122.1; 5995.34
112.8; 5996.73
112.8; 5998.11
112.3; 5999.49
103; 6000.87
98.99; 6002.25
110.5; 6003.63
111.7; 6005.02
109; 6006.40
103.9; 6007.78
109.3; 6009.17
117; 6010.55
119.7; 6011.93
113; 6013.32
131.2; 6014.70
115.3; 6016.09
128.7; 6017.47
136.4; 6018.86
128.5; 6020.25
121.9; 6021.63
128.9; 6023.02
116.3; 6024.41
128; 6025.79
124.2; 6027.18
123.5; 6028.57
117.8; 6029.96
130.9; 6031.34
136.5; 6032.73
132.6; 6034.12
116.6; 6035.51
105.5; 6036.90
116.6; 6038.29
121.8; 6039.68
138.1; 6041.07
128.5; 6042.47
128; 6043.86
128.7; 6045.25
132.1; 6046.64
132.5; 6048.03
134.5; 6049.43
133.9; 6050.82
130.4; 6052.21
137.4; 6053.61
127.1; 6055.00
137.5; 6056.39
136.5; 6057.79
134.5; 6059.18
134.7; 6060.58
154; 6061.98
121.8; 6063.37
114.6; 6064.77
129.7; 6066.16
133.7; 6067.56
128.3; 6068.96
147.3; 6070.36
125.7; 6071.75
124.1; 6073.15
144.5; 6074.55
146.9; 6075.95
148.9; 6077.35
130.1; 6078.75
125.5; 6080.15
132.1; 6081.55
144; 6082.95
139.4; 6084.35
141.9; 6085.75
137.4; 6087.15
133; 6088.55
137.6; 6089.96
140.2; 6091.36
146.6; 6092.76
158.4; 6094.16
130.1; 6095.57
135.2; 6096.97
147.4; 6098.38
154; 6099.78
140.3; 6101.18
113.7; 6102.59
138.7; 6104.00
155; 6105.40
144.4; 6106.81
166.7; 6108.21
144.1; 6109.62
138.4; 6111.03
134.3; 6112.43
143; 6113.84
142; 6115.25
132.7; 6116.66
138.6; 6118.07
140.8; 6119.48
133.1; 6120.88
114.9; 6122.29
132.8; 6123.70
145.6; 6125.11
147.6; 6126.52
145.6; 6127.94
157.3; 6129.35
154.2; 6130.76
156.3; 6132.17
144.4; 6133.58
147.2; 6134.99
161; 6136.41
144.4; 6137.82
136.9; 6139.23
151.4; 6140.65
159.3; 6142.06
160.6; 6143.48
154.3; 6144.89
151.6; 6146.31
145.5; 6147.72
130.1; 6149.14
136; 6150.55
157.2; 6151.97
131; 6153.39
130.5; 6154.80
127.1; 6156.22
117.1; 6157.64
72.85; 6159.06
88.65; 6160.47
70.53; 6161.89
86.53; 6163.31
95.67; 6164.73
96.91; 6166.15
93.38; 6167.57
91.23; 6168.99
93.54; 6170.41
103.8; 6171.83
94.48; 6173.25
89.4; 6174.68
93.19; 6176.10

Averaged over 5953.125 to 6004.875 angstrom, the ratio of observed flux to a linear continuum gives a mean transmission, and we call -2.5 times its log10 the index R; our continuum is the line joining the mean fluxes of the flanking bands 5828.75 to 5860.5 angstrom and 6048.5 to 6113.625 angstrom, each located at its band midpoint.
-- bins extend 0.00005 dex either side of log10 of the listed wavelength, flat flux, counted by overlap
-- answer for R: 0.29 mag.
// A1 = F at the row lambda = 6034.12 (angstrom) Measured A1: 132.6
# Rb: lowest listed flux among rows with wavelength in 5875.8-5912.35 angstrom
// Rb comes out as 16.87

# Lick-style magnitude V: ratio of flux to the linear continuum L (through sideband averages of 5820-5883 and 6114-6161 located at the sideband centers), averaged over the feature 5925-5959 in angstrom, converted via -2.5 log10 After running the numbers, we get 0.27 mag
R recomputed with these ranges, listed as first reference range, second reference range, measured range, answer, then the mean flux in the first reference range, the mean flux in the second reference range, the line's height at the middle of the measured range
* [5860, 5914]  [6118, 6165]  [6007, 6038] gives -0.13 mag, 78.5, 135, 108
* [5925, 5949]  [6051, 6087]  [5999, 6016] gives 0.05 mag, 95.7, 135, 117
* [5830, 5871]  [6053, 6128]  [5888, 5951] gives 0.47 mag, 120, 138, 125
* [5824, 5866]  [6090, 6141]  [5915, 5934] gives 0.41 mag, 123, 143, 129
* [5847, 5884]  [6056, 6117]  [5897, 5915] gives 0.41 mag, 102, 138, 109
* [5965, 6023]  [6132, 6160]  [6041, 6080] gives -0.09 mag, 109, 140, 123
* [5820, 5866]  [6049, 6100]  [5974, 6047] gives 0.15 mag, 123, 137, 133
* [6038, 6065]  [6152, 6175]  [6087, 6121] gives -0.20 mag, 132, 101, 117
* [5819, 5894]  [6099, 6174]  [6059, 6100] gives -0.09 mag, 106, 132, 127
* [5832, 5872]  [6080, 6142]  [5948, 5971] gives 0.33 mag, 118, 142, 128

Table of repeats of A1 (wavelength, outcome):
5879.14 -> 93.03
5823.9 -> 137.3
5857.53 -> 114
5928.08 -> 83.07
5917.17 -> 80.92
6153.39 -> 131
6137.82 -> 144.4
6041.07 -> 138.1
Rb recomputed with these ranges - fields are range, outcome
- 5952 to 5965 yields 82.34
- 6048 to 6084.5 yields 114.6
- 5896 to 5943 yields 29.99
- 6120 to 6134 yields 114.9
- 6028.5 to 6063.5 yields 105.5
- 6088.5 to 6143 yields 113.7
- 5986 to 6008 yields 98.99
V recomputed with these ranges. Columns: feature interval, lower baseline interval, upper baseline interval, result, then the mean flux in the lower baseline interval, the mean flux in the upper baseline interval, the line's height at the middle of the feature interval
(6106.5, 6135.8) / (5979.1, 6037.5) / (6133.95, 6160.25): -0.07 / 116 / 139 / 134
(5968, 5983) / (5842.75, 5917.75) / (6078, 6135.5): 0.13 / 88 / 141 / 110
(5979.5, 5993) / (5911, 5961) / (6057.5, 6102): 0.02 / 92.9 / 137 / 108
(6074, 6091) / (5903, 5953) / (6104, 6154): -0.05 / 91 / 145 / 133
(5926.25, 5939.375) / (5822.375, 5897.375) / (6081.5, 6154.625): 0.28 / 103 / 143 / 114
